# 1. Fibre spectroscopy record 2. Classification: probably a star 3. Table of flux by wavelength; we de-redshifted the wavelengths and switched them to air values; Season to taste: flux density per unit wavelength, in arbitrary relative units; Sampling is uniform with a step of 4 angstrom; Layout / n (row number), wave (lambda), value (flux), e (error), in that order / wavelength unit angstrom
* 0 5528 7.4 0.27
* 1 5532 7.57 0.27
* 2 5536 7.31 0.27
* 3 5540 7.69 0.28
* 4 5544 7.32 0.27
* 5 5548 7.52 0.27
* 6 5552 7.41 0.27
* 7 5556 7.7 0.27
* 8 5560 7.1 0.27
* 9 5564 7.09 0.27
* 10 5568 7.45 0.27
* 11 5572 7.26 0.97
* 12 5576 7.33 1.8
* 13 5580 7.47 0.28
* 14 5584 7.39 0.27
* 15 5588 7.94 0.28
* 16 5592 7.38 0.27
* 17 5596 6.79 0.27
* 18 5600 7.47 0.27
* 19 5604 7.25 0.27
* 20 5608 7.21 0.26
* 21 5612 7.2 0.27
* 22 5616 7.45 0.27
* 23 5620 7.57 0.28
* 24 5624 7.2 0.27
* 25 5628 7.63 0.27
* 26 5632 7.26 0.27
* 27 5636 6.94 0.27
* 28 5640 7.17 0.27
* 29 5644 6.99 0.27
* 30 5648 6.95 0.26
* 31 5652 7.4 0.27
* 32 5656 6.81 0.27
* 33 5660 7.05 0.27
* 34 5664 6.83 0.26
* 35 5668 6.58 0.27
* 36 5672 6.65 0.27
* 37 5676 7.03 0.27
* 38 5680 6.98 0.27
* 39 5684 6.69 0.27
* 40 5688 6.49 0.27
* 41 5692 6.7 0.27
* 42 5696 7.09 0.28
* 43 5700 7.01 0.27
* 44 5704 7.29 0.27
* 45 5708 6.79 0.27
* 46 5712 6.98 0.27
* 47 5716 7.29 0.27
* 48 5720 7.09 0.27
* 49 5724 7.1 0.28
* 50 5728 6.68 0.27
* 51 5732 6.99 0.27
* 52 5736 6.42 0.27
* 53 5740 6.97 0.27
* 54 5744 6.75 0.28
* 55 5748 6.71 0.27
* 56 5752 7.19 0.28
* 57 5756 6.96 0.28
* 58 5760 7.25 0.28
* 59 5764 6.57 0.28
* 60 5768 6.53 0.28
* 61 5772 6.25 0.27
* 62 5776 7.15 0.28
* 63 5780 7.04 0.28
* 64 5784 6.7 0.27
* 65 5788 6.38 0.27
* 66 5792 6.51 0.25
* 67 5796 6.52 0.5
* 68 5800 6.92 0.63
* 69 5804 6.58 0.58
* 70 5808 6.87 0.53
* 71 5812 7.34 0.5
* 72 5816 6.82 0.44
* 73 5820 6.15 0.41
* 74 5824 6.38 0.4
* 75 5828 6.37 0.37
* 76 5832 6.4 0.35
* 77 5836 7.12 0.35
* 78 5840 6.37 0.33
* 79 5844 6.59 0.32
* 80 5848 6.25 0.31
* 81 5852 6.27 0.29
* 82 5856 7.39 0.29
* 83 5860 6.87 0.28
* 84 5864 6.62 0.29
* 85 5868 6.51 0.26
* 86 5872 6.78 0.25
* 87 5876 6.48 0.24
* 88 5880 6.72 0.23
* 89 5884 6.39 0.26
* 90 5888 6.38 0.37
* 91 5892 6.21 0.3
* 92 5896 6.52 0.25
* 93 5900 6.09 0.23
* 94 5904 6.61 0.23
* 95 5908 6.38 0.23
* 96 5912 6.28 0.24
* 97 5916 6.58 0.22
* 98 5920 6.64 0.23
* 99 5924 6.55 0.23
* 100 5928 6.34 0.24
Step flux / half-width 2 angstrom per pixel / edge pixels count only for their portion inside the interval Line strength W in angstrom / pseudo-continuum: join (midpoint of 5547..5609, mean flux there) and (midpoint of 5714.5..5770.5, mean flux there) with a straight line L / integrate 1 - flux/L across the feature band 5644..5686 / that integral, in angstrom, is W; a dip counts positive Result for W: 1.22 angstrom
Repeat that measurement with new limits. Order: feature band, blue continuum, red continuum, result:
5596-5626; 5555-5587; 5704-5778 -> -0.2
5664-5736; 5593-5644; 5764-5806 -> 0.7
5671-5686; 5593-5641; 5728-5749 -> 0.3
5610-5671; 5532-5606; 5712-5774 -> 0.4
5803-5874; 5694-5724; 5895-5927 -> 0.3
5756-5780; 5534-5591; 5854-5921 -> 0.3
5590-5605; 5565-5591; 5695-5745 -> 0.3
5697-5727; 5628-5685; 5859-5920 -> -0.9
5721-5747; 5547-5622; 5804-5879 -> 0.5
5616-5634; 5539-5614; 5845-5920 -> -0.5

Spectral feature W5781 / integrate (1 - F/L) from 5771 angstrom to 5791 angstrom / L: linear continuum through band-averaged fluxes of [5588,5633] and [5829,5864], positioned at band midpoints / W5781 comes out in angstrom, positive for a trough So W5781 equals 0.4 angstrom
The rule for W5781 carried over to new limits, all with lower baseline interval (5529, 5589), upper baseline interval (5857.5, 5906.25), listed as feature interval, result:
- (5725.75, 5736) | 0.3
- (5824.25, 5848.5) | 0.5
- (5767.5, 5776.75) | 0.3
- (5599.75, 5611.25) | 0.0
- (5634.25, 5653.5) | 0.3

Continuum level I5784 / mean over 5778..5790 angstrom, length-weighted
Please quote 6.71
